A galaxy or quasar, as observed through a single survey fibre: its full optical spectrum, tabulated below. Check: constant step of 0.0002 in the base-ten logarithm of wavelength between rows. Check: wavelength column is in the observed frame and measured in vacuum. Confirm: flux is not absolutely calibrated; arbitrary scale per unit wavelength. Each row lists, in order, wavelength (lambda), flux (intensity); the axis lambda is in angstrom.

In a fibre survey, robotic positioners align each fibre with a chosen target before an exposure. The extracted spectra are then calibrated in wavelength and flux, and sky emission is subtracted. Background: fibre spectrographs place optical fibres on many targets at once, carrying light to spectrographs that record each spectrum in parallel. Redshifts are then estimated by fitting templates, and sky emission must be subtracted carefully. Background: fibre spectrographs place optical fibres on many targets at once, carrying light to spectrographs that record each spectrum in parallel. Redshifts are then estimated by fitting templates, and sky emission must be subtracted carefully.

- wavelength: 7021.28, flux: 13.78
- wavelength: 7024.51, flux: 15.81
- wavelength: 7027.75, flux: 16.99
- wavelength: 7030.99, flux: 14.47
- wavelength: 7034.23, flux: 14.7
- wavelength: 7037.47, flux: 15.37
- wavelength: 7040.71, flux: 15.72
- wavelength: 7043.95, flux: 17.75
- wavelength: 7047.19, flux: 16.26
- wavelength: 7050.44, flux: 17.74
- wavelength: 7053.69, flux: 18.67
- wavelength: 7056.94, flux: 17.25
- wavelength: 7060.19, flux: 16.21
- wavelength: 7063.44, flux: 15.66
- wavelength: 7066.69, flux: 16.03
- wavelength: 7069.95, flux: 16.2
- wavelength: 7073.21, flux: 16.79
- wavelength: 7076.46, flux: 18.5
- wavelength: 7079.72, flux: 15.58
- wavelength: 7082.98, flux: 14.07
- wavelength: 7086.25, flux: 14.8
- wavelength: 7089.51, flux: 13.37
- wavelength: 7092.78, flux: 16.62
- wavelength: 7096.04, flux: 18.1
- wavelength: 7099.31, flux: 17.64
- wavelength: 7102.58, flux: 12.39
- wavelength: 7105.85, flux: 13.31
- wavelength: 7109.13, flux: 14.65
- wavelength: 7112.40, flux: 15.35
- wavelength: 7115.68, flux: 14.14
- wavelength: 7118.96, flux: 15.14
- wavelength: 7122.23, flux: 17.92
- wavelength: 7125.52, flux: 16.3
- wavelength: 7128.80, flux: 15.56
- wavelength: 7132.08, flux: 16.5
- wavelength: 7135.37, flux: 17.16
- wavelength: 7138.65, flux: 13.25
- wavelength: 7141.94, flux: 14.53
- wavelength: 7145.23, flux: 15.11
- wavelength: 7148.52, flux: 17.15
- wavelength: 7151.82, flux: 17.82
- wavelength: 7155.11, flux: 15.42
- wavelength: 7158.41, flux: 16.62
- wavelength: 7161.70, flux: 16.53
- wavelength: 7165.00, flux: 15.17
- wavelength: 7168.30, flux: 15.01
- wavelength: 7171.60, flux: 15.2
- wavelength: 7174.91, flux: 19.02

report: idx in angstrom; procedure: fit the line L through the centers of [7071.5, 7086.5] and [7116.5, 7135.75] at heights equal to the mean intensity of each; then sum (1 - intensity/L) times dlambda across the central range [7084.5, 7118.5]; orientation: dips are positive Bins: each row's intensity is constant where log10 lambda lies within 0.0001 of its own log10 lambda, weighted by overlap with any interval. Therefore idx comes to 2.37 angstrom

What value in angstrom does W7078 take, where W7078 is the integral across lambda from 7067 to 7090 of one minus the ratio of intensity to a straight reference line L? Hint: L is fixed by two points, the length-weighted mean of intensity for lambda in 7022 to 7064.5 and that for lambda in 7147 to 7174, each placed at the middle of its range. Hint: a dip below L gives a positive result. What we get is 0.7 angstrom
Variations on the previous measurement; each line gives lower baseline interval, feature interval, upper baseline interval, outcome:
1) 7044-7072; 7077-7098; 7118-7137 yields 1.32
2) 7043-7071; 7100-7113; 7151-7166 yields 1.96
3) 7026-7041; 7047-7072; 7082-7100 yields -1.96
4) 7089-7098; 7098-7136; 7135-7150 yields 0.99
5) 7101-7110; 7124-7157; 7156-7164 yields -1.34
